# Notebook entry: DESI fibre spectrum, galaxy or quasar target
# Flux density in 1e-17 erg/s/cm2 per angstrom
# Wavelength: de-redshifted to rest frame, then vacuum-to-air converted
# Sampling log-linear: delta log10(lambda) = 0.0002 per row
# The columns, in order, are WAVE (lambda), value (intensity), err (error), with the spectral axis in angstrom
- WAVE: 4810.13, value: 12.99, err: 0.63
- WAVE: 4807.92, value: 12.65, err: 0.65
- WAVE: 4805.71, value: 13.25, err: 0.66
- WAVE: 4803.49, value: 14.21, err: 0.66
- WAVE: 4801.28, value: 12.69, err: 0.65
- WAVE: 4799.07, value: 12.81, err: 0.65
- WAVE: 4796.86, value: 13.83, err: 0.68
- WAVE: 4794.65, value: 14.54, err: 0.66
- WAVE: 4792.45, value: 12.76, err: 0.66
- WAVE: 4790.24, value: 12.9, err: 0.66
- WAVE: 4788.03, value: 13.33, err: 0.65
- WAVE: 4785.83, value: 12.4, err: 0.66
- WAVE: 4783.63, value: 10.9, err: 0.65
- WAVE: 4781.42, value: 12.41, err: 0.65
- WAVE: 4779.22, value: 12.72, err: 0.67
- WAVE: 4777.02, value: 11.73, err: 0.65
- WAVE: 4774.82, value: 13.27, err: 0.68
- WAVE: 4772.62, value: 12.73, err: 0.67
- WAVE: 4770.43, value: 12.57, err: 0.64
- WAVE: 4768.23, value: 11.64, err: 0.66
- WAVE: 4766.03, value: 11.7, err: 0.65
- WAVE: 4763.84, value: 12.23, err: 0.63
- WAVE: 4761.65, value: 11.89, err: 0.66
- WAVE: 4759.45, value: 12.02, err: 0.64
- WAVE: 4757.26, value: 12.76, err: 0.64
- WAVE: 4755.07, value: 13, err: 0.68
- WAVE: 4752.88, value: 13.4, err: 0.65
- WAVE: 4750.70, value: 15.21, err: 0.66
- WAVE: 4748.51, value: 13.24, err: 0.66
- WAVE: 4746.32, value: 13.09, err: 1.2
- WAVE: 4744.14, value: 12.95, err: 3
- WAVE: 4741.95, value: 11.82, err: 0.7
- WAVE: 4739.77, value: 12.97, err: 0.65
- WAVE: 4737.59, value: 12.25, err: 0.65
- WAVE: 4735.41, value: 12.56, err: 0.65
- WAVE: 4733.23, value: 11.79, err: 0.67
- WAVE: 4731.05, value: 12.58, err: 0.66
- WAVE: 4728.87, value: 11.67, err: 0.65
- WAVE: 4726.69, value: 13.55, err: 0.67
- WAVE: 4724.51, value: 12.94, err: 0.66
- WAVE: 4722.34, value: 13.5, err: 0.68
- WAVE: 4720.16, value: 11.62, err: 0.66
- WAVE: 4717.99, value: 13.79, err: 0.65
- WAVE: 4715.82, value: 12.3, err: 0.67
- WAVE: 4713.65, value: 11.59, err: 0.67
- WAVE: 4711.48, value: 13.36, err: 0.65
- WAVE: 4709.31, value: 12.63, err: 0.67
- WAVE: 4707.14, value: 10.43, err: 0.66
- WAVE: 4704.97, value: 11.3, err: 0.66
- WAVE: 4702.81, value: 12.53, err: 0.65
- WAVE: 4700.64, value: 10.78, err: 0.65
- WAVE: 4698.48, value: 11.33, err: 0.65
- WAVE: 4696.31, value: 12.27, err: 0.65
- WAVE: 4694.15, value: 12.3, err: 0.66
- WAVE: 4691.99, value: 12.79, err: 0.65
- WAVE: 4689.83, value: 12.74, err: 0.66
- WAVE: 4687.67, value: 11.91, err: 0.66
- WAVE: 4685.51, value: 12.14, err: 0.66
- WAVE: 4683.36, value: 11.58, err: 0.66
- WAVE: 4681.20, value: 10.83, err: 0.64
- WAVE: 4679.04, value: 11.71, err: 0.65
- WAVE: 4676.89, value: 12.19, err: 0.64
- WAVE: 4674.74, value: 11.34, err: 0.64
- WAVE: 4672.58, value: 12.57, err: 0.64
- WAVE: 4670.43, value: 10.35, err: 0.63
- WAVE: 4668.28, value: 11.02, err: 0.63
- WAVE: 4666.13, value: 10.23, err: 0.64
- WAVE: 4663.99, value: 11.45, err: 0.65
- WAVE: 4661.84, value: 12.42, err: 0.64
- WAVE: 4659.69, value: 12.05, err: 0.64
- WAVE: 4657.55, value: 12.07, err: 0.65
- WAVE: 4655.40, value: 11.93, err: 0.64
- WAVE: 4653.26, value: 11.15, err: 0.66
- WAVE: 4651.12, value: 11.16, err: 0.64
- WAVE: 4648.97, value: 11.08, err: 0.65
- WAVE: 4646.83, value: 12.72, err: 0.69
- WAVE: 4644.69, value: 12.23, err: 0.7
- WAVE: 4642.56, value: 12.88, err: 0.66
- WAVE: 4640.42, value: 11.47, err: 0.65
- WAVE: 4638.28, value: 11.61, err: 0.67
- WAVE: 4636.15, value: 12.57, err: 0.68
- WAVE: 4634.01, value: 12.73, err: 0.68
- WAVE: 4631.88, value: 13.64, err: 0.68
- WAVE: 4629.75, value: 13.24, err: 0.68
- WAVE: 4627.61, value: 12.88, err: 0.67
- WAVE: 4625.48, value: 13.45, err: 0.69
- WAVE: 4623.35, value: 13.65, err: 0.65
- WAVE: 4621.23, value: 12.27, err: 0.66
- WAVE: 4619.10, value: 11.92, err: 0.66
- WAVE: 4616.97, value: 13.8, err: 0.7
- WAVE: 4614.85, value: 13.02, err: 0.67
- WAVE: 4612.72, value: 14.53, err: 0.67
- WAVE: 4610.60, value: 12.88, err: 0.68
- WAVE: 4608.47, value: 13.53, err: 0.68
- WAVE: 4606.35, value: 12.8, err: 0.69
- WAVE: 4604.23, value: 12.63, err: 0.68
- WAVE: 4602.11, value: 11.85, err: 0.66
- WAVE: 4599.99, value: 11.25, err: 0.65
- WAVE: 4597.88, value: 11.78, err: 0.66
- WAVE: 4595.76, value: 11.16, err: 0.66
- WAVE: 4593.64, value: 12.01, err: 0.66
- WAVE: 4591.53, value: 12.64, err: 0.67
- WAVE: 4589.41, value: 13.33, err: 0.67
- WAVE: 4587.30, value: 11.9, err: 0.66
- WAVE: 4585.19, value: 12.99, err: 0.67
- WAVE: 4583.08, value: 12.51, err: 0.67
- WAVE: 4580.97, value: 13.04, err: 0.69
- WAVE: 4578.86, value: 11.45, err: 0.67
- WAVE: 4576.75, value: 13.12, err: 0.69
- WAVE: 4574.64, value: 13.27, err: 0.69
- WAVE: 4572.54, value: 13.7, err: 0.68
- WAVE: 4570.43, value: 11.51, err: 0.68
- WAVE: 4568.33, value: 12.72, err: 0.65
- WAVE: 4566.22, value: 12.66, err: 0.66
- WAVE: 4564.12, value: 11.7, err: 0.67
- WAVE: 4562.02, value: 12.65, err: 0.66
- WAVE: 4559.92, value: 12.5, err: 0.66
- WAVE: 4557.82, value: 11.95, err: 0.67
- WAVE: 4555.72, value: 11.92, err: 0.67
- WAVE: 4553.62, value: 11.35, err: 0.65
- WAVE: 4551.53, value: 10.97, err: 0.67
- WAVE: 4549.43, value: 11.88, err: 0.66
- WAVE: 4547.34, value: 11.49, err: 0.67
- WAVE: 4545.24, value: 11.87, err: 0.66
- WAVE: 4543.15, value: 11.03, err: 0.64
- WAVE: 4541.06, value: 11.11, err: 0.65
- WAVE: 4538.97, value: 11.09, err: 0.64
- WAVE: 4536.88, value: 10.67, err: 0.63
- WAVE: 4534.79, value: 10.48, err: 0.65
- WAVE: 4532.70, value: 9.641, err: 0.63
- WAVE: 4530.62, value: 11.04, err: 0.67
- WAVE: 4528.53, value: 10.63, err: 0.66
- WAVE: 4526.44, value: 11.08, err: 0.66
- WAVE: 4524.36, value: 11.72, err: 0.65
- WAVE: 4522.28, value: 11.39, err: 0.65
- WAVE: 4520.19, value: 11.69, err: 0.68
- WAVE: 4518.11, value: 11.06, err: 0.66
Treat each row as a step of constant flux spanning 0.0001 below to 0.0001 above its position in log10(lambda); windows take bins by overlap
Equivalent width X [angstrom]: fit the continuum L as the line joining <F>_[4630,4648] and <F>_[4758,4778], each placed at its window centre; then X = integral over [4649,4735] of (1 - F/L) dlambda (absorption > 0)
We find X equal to 3.1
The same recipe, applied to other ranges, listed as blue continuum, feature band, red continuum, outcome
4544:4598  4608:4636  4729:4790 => -1.9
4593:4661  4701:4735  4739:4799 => 0.8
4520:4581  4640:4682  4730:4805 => 2.0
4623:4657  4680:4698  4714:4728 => 0.9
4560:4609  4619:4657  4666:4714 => -0.9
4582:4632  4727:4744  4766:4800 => 0.5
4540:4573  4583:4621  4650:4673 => -2.8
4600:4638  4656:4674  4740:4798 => 1.9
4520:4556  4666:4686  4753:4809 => 1.0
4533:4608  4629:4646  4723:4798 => -0.4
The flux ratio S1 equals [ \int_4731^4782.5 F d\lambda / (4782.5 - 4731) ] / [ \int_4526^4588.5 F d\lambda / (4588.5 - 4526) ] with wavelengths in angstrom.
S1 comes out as 1.07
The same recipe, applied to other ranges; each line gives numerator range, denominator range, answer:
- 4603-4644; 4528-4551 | 1.17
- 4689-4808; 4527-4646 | 1.03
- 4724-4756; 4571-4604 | 1.04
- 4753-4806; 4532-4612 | 1.05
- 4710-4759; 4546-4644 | 1.02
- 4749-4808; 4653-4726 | 1.07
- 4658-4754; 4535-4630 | 0.99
